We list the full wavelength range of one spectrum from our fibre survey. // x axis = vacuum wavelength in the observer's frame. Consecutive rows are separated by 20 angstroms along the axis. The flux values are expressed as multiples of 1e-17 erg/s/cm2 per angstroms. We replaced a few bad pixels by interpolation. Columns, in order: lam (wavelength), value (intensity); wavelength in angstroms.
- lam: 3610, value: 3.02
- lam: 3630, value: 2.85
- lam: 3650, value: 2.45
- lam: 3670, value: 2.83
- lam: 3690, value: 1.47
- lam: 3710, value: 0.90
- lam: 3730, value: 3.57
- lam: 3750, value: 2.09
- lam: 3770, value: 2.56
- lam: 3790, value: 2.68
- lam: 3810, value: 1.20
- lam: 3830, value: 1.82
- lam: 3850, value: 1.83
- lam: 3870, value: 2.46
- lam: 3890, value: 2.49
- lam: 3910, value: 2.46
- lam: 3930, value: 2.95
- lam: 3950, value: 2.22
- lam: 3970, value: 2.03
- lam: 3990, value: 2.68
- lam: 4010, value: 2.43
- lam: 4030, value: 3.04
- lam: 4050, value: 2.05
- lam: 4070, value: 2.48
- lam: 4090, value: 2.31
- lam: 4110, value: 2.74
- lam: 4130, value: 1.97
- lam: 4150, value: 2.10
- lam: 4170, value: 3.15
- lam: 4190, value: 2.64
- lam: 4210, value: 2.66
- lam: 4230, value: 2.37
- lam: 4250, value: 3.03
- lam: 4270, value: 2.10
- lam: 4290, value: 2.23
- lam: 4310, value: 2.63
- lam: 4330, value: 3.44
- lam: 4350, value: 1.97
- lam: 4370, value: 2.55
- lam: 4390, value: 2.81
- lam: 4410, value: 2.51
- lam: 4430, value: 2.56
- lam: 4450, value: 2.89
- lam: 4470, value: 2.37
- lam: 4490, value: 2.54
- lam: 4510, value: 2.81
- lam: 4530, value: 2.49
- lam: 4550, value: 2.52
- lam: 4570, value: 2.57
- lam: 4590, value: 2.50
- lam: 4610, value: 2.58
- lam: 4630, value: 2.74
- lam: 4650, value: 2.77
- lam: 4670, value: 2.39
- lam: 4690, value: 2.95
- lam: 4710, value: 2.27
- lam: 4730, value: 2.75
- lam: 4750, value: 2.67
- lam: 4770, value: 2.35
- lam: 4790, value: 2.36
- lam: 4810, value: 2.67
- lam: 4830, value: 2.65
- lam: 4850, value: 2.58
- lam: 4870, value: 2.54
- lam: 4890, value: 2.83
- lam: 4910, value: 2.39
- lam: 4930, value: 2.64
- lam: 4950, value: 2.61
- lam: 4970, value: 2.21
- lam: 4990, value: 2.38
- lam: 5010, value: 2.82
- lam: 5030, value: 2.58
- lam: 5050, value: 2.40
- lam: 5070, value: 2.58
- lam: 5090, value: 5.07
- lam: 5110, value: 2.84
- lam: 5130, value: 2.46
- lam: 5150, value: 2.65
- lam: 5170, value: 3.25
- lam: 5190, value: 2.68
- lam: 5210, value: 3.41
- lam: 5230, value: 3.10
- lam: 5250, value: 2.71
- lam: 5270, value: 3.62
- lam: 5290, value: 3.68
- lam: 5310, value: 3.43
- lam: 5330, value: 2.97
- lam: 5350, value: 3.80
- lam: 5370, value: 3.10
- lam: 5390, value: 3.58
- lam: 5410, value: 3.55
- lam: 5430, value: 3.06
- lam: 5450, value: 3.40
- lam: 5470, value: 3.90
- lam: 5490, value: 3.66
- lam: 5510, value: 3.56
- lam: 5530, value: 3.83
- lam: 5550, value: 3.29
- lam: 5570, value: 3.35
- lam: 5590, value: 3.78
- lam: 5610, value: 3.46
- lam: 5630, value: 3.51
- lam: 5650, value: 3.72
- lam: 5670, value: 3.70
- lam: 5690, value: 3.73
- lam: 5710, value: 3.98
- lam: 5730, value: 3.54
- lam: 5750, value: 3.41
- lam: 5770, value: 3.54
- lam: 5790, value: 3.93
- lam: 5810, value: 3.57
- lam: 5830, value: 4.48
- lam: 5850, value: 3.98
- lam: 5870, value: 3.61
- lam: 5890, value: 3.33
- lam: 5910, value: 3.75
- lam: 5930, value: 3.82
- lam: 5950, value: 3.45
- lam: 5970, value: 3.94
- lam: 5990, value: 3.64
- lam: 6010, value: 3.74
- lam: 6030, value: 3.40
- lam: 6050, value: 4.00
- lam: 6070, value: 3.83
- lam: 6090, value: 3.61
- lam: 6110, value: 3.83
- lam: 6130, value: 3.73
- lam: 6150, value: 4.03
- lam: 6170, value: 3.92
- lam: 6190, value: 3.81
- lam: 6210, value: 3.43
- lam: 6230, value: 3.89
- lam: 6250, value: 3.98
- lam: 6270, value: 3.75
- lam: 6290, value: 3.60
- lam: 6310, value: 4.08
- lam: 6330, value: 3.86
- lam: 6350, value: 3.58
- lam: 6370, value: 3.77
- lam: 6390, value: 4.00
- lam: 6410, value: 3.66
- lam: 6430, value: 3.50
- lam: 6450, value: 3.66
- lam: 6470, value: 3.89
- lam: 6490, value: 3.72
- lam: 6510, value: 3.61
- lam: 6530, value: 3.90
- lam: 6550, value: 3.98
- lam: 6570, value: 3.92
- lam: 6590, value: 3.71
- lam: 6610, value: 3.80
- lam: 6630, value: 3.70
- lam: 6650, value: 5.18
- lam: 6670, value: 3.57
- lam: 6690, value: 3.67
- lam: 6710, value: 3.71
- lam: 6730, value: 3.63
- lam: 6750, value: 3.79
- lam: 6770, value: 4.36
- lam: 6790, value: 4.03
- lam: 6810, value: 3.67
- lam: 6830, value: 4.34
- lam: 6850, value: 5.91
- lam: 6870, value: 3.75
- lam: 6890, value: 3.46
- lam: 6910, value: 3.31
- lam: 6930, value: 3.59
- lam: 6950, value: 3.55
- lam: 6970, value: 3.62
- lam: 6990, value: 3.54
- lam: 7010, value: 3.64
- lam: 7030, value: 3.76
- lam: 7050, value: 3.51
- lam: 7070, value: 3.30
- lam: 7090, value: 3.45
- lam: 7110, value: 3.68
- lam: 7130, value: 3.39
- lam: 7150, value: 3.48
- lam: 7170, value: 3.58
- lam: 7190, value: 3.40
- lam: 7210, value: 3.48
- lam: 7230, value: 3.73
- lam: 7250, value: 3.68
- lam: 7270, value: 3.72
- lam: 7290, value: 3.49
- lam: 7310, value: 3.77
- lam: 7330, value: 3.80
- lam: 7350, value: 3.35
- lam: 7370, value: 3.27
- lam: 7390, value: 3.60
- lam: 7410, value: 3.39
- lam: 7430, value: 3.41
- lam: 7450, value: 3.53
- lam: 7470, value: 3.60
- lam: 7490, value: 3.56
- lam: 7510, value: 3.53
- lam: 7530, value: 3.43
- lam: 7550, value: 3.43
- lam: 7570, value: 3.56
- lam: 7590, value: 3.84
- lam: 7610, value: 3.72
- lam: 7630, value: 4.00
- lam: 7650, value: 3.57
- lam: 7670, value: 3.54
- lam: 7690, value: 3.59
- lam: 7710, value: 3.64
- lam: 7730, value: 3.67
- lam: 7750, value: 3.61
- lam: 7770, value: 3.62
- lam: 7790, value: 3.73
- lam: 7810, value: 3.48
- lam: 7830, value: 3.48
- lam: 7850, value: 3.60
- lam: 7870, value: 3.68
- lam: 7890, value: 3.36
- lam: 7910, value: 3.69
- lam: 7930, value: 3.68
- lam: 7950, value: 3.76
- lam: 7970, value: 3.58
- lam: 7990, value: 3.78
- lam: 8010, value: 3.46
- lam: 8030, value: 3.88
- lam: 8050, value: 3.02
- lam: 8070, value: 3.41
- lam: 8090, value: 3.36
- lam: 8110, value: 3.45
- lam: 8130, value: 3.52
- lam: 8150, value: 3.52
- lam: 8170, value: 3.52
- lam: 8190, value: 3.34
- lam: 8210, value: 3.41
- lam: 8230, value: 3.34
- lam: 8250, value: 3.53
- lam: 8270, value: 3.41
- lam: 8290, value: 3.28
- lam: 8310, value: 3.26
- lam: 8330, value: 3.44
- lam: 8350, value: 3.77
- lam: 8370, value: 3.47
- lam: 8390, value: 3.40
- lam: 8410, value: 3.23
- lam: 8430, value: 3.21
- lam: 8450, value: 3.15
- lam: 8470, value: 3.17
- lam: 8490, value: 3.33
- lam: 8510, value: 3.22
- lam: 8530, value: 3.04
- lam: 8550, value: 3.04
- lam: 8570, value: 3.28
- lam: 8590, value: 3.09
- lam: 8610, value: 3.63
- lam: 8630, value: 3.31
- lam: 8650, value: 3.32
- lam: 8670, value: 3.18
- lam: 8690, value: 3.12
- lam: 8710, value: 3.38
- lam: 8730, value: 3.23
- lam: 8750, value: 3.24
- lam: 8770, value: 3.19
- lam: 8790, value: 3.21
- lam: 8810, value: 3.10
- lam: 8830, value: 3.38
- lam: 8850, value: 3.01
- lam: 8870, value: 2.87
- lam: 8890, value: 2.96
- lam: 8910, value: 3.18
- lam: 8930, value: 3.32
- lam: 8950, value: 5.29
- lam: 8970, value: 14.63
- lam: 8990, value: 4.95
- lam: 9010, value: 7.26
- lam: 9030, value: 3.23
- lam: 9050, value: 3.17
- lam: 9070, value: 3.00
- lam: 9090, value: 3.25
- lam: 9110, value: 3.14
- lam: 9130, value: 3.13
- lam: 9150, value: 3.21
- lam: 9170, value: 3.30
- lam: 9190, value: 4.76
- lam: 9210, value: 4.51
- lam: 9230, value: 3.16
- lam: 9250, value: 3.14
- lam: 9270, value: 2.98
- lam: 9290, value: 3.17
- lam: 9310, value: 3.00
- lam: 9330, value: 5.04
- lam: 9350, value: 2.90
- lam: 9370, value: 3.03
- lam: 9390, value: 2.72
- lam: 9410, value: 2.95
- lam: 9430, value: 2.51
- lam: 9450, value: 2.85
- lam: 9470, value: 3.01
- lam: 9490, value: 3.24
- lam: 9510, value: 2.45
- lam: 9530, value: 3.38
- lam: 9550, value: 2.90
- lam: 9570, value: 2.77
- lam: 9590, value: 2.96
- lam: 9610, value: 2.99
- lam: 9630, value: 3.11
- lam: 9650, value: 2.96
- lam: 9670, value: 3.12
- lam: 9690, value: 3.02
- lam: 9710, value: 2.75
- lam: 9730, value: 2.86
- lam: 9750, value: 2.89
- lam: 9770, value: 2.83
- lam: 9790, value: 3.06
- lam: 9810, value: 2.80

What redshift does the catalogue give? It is 0.367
